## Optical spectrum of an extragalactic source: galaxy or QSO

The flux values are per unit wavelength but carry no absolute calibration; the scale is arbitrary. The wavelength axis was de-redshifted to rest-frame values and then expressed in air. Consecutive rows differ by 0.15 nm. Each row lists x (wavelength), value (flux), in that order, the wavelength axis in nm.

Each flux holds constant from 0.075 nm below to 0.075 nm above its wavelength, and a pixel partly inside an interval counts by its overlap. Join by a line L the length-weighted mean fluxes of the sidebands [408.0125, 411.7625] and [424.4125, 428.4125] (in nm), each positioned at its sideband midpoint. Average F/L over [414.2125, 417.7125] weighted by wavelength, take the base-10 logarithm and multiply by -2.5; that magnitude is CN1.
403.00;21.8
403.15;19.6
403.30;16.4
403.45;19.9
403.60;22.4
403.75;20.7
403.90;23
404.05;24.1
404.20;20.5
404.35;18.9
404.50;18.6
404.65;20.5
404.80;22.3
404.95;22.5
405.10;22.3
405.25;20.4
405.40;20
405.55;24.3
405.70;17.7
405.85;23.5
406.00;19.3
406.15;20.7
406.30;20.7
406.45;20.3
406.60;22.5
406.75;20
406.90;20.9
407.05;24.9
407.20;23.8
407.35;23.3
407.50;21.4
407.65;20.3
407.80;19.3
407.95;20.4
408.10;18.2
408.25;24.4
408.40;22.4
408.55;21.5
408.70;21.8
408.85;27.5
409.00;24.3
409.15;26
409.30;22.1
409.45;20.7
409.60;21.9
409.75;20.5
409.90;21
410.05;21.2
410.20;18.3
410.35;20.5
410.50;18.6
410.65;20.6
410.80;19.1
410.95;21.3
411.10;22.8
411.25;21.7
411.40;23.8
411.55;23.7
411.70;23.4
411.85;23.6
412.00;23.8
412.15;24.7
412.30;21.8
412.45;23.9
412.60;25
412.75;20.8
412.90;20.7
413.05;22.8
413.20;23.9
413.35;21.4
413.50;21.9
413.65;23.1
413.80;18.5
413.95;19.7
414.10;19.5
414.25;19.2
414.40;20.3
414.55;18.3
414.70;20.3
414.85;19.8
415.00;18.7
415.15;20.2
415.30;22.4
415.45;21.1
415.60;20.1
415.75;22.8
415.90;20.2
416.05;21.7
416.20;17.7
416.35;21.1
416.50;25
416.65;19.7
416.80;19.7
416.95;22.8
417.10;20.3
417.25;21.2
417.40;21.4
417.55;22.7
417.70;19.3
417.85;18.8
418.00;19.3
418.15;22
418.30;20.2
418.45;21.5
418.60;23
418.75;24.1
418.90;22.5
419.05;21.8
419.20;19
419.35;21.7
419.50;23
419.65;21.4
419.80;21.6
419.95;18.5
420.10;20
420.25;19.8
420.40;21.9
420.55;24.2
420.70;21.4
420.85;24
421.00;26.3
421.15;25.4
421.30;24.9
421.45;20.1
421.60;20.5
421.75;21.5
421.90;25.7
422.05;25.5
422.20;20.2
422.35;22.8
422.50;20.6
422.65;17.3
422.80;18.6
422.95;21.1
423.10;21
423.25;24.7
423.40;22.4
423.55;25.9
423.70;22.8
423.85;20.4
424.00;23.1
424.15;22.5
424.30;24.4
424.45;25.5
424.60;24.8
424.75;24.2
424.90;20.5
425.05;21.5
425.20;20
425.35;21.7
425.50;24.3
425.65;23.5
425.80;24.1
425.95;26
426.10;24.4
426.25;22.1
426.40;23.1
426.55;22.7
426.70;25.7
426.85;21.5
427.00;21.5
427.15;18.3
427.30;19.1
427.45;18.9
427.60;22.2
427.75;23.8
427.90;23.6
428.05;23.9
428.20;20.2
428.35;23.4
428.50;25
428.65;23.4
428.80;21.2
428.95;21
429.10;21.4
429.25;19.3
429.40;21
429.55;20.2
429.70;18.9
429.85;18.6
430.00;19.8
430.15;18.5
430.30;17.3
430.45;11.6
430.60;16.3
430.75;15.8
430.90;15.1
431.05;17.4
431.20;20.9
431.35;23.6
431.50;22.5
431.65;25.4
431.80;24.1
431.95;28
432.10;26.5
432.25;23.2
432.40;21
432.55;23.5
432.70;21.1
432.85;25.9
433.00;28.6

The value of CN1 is 0.07 mag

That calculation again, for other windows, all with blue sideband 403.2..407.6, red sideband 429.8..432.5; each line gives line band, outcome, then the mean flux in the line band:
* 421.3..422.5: -0.087 mag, 22.4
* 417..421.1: -0.040 mag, 21.5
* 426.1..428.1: -0.082 mag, 22.1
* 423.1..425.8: -0.123 mag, 23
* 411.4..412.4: -0.124 mag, 23.5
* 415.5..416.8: -0.005 mag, 21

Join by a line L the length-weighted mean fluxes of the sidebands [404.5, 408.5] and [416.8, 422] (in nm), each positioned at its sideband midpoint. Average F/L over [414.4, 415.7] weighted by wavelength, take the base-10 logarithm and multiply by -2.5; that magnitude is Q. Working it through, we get 0.08 mag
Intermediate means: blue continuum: 21.3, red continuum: 21.8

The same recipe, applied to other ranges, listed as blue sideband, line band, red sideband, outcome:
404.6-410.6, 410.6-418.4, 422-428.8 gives 0.03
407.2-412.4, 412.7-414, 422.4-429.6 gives 0.03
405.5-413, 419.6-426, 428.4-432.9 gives -0.06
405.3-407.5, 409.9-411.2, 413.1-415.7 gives 0.03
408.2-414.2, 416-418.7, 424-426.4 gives 0.08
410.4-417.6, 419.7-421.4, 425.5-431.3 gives -0.07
